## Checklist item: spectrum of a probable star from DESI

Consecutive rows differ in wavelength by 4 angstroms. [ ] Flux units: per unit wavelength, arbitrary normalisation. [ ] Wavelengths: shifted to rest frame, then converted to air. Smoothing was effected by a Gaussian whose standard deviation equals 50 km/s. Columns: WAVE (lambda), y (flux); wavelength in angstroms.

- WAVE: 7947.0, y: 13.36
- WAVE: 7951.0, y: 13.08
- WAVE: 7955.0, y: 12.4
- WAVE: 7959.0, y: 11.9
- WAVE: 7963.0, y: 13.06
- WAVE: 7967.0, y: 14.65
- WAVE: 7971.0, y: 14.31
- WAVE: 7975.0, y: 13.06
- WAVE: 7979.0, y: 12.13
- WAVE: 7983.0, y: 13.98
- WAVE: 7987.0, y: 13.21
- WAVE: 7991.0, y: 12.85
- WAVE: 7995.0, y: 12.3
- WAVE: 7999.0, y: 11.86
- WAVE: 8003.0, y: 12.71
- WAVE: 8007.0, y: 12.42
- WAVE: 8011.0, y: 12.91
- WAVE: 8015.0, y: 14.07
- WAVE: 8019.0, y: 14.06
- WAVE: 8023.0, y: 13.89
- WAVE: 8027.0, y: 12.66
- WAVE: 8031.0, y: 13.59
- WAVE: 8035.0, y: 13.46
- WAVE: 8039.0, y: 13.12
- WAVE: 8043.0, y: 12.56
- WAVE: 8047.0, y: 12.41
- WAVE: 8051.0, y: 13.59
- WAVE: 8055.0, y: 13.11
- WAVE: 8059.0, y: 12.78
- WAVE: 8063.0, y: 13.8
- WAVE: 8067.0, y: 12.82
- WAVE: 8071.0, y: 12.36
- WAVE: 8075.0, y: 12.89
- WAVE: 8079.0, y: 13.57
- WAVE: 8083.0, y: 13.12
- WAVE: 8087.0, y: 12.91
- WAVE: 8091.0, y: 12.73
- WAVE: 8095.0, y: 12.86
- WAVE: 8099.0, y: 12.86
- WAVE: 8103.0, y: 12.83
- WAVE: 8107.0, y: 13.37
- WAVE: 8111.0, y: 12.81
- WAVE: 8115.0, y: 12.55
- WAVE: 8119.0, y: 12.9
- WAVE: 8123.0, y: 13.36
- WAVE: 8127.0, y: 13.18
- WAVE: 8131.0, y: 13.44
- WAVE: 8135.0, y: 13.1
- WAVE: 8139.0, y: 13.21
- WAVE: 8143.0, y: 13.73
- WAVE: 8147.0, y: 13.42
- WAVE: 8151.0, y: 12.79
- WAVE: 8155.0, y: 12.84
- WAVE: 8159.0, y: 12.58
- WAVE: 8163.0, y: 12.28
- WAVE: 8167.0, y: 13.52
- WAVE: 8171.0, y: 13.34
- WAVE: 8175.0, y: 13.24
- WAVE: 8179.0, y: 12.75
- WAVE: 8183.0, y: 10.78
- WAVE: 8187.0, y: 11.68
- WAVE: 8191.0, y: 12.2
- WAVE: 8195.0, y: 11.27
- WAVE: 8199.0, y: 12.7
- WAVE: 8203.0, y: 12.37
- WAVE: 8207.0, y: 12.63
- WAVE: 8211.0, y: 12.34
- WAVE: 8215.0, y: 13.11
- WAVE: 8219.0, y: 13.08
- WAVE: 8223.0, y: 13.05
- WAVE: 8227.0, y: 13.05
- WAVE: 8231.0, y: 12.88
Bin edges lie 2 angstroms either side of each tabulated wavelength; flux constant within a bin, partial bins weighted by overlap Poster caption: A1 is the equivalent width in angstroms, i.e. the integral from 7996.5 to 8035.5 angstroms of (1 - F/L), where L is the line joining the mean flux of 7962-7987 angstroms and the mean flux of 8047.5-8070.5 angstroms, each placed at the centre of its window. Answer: 0.5 angstroms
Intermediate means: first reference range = 13.5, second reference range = 13.1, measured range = 13.1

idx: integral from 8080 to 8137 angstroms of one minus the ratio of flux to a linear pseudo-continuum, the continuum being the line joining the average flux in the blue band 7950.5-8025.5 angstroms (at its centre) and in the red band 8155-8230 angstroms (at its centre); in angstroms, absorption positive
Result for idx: -1.0 angstroms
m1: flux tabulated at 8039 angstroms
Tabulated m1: 13.12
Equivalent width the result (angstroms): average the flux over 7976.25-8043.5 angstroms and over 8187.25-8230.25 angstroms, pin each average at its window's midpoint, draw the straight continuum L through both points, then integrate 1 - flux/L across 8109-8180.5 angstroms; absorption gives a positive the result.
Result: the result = -1.9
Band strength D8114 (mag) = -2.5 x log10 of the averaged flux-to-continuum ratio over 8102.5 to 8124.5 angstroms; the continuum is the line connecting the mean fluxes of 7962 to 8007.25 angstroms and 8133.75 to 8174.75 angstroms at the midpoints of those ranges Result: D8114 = 0.01 mag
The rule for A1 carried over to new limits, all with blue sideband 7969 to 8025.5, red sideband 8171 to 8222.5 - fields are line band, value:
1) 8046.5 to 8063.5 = -0.3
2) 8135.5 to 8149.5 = -0.9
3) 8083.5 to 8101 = -0.1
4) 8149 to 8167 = -0.3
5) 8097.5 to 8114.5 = -0.3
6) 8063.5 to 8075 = 0.1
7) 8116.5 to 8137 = -0.8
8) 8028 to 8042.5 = -0.3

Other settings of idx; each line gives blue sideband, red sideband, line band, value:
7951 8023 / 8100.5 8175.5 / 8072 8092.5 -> 0.1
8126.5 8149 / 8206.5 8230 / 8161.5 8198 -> 2.1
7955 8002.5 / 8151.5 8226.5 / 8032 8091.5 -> -1.0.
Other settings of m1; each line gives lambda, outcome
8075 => 12.89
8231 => 12.88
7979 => 12.13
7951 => 13.08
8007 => 12.42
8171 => 13.34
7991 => 12.85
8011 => 12.91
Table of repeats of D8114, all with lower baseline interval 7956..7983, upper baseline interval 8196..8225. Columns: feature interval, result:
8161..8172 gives -0.019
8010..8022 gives -0.052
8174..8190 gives 0.063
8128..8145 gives -0.041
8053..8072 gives 0.001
